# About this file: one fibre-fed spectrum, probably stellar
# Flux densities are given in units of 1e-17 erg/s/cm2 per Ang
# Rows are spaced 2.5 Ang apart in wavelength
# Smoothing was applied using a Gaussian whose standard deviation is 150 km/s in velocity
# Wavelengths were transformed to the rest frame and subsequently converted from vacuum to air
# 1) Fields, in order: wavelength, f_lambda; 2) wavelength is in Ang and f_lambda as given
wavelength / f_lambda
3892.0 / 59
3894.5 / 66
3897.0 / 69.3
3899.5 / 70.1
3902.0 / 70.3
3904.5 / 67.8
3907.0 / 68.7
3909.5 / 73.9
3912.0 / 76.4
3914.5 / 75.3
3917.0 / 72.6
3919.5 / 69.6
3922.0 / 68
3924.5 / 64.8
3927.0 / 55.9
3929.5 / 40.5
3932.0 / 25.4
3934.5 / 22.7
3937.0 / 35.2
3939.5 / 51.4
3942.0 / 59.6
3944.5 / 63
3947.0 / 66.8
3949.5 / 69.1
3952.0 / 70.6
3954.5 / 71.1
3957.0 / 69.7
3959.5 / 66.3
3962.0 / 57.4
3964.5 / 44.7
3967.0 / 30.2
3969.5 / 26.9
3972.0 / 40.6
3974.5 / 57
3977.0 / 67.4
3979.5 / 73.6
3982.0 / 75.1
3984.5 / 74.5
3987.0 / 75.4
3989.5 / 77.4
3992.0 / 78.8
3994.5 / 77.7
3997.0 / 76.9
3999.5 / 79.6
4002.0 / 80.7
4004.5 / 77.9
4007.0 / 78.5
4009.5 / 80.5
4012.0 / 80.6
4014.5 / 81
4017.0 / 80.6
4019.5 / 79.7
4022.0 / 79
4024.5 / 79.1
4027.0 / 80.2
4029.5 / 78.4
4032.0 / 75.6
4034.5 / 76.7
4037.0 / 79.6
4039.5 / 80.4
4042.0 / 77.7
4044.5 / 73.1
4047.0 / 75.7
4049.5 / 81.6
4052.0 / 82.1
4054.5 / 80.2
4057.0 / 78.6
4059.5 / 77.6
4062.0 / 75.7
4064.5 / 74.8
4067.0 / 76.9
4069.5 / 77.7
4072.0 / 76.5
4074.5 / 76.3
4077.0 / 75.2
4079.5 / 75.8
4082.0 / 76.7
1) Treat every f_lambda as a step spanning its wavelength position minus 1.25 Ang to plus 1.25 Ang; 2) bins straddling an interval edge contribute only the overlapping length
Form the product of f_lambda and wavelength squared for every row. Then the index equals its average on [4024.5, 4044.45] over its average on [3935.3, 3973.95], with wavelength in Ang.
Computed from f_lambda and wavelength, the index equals 1.49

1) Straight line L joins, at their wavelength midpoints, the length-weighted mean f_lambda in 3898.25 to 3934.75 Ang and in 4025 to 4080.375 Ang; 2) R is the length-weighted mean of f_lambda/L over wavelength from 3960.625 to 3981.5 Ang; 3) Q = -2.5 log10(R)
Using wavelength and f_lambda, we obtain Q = 0.329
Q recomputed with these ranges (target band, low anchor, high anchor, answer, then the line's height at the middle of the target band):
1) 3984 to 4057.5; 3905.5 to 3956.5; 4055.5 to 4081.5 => -0.114 mag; 70.9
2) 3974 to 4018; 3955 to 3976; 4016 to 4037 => -0.192 mag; 64.4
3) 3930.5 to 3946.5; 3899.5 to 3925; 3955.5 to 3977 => 0.342 mag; 60.9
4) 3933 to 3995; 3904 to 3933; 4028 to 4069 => 0.152 mag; 68.5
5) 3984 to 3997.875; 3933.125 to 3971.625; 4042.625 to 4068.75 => -0.228 mag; 62.4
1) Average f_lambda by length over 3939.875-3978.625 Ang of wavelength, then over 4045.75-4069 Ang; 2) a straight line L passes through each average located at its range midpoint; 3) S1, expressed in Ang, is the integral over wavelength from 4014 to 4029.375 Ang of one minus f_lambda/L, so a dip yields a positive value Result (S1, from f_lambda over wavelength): -2.01 Ang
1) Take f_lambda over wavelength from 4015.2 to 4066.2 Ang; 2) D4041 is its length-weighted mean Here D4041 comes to 78.3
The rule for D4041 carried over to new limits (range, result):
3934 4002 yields 62.2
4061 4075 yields 76.3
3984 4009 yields 77.9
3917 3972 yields 53.9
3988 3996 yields 77.9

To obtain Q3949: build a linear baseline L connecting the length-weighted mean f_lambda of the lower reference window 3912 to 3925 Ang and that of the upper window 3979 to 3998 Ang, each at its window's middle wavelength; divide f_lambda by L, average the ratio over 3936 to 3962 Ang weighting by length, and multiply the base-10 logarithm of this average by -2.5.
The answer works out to 0.18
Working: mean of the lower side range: 71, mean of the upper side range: 76.3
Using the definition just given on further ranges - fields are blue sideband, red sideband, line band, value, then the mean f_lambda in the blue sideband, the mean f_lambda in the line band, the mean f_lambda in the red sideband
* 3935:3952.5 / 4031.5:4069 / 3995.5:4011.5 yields -0.15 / 57.3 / 79.1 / 77.8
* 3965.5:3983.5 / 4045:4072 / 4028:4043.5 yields -0.10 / 53.2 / 78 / 77.9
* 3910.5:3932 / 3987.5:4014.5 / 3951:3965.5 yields 0.11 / 63.2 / 63.5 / 78.9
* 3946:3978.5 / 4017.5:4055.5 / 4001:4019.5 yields -0.13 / 56.8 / 79.9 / 78.6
